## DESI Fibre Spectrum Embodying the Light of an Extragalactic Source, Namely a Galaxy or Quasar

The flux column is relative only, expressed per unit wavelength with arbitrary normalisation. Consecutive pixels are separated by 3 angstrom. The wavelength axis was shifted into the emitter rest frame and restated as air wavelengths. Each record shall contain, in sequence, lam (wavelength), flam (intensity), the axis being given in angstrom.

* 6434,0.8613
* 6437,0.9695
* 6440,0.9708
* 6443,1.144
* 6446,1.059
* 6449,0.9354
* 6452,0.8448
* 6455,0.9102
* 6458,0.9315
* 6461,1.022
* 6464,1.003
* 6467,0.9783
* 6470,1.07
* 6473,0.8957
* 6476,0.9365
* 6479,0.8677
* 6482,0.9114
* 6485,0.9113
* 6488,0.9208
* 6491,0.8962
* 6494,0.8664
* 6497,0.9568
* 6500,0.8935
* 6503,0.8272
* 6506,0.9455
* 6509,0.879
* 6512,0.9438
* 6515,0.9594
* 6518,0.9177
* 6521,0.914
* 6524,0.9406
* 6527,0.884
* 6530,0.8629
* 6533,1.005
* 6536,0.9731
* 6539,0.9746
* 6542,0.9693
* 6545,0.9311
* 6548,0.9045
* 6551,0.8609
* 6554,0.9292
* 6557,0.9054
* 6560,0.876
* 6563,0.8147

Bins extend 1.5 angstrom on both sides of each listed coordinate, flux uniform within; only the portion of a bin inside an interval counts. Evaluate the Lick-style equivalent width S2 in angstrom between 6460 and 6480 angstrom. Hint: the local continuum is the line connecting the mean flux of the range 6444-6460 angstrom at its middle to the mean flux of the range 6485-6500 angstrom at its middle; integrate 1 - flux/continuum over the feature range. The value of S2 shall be -0.9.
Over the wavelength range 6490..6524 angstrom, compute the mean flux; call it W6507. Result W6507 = 0.911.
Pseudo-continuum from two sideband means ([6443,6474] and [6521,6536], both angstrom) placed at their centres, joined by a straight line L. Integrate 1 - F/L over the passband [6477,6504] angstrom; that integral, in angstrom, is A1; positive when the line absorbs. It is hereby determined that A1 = 1.6 angstrom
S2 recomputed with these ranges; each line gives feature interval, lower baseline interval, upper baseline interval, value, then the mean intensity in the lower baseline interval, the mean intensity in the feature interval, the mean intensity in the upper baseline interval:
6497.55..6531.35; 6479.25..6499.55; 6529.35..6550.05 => 0.7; 0.907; 0.908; 0.947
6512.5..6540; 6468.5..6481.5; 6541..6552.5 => -0.4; 0.94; 0.936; 0.914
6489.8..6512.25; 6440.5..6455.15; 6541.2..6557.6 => 1.2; 0.984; 0.899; 0.915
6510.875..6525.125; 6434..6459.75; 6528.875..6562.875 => 0.0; 0.965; 0.935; 0.923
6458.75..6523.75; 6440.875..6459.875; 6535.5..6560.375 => 1.6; 0.972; 0.93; 0.925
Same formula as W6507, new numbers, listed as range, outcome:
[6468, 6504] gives 0.915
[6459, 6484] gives 0.959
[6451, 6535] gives 0.926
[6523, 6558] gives 0.929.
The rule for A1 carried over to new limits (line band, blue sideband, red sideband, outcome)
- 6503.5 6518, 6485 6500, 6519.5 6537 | -0.1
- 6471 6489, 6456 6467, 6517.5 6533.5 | 1.0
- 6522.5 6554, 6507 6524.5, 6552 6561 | -0.6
